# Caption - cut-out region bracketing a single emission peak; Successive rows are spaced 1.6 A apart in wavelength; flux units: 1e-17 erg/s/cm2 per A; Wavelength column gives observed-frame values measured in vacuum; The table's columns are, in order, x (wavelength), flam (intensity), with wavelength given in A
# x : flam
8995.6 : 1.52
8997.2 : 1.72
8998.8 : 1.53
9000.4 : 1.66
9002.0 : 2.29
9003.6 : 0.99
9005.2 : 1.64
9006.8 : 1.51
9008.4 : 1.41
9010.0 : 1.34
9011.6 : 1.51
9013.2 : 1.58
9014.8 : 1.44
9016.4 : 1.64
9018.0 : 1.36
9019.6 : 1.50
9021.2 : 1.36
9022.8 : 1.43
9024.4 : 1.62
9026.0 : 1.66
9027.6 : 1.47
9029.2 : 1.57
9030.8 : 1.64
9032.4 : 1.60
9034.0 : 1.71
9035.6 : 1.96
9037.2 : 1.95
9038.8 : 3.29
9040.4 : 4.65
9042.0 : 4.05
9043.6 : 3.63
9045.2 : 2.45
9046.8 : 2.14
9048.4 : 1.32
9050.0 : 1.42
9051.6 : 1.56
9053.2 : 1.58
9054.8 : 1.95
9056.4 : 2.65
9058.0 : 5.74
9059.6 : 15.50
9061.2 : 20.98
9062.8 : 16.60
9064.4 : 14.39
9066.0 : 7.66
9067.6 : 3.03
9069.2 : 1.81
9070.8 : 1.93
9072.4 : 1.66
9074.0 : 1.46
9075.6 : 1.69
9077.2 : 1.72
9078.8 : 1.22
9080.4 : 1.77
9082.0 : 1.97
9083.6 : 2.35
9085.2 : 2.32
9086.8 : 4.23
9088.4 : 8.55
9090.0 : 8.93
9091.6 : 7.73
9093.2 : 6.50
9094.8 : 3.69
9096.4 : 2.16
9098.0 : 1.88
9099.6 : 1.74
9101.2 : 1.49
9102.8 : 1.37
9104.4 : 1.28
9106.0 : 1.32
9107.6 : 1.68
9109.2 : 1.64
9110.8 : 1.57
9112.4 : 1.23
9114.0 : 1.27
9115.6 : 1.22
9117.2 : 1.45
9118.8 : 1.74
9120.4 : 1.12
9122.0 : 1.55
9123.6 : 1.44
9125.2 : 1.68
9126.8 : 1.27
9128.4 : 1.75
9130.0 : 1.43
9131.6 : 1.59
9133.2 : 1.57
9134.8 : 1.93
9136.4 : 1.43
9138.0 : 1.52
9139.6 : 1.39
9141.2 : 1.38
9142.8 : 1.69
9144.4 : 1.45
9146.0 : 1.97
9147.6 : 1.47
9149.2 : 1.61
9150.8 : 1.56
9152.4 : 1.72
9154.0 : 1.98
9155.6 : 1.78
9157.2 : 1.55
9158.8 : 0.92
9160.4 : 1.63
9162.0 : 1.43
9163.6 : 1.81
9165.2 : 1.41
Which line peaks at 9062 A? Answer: Halpha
